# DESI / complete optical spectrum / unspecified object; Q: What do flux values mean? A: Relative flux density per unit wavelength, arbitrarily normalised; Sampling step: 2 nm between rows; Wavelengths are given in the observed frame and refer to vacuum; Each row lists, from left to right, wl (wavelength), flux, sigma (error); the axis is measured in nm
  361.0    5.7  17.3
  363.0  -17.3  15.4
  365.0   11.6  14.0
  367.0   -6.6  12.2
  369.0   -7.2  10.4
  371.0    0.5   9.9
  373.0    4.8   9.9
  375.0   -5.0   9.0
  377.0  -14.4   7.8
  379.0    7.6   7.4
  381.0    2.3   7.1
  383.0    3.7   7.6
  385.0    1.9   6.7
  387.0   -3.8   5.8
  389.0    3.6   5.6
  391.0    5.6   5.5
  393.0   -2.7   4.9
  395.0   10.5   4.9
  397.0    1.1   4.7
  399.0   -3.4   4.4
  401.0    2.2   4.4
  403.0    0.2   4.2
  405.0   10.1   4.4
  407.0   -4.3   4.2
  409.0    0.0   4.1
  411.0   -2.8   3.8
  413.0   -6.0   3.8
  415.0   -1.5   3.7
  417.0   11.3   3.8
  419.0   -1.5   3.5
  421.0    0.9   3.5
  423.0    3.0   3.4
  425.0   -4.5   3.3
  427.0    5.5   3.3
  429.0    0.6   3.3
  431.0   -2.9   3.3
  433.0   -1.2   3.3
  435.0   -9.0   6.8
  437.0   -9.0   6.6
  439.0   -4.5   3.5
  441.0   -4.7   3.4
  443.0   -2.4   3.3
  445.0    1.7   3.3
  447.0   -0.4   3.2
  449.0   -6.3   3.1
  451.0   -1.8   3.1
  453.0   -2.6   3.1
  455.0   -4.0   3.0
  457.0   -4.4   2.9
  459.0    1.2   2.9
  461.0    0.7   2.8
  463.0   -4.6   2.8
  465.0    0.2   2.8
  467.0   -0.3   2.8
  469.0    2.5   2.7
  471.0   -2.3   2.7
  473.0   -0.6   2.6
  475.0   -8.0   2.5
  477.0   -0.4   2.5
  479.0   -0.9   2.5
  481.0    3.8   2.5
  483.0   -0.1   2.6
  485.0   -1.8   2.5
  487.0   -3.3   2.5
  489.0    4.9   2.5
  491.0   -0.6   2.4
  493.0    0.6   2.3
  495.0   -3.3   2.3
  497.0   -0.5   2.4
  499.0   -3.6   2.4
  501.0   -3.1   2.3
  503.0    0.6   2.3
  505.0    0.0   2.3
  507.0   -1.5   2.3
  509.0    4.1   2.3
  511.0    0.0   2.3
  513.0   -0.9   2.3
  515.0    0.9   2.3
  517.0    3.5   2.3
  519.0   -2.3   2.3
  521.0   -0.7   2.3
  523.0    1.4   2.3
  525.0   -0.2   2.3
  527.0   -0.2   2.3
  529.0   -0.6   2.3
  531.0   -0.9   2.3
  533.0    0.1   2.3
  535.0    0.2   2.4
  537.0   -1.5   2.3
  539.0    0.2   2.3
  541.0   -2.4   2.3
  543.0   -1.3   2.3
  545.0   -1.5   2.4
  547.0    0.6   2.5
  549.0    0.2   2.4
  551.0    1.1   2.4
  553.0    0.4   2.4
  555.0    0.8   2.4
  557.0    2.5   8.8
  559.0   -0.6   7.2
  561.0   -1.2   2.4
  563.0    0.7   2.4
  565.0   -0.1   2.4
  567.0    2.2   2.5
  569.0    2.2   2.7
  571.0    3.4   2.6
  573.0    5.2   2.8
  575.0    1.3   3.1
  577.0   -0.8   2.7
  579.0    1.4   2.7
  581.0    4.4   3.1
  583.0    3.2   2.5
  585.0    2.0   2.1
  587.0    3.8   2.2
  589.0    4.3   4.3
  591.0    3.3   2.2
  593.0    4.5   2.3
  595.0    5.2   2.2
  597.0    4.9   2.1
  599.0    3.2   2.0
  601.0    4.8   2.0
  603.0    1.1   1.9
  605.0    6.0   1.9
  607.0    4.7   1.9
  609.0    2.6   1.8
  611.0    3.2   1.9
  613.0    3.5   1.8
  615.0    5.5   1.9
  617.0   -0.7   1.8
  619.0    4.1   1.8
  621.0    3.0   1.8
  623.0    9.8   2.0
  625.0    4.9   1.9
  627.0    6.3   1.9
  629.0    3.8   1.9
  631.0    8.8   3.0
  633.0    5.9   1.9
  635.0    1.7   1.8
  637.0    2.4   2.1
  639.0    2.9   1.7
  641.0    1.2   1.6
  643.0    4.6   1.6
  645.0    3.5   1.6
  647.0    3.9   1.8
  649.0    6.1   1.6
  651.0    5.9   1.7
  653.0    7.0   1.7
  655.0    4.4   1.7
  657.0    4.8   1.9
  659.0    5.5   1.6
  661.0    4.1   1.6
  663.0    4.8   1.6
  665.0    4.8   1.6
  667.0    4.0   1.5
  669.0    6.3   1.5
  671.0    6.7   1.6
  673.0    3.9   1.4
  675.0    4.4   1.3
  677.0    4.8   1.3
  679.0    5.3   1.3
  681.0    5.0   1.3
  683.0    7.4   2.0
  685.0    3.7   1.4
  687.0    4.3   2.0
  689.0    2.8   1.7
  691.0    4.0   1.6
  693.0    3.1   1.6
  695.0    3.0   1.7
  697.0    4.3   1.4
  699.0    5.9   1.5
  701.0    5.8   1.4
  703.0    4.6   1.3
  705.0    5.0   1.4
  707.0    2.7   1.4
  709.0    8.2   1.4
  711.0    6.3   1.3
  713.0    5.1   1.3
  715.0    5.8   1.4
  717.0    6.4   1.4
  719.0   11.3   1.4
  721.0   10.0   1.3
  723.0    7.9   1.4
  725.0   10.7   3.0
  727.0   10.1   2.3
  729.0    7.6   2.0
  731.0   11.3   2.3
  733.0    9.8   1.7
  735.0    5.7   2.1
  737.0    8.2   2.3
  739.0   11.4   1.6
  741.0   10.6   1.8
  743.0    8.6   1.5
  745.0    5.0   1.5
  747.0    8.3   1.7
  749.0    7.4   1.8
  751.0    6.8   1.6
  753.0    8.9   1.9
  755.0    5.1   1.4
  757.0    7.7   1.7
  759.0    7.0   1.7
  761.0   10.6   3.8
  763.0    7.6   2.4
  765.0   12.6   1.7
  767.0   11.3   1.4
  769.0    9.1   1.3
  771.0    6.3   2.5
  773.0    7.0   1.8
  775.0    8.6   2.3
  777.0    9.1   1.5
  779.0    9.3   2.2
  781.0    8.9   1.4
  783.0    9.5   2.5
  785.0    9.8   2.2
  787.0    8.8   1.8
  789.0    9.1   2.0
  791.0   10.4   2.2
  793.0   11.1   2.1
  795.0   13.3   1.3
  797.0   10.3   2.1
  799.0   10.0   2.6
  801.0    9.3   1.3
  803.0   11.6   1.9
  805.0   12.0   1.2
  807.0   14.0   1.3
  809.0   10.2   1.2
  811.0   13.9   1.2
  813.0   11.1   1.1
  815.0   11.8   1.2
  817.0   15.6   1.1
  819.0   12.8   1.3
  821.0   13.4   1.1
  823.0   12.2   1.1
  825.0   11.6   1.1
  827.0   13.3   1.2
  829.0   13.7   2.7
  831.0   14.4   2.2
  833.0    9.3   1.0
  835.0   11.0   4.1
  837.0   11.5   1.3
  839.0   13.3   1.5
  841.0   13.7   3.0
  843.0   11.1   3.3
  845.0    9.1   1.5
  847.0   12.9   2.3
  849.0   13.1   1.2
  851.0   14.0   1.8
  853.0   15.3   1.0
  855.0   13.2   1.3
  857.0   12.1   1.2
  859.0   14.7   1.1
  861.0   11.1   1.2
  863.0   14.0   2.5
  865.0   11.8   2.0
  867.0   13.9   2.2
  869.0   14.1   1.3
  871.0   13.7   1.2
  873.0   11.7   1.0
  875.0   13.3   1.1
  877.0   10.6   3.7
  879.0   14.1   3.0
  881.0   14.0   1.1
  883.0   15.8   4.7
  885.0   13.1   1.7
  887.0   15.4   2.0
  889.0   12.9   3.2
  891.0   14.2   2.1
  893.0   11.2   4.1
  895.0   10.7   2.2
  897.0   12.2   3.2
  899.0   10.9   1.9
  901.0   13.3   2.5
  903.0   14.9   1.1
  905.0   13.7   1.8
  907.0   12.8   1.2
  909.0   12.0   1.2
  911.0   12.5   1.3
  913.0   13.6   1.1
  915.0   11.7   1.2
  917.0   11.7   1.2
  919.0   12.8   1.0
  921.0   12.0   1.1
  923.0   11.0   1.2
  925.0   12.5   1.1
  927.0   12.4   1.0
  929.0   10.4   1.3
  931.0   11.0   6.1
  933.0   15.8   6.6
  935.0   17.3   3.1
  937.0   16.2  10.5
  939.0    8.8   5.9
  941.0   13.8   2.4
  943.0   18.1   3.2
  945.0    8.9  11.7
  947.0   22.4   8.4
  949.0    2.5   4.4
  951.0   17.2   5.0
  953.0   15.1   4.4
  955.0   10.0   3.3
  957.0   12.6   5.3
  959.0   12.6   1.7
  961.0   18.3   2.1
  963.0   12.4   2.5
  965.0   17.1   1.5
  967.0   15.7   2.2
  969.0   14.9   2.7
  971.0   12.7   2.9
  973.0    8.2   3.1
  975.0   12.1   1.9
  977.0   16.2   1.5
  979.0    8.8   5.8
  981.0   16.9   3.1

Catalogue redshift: 0.794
